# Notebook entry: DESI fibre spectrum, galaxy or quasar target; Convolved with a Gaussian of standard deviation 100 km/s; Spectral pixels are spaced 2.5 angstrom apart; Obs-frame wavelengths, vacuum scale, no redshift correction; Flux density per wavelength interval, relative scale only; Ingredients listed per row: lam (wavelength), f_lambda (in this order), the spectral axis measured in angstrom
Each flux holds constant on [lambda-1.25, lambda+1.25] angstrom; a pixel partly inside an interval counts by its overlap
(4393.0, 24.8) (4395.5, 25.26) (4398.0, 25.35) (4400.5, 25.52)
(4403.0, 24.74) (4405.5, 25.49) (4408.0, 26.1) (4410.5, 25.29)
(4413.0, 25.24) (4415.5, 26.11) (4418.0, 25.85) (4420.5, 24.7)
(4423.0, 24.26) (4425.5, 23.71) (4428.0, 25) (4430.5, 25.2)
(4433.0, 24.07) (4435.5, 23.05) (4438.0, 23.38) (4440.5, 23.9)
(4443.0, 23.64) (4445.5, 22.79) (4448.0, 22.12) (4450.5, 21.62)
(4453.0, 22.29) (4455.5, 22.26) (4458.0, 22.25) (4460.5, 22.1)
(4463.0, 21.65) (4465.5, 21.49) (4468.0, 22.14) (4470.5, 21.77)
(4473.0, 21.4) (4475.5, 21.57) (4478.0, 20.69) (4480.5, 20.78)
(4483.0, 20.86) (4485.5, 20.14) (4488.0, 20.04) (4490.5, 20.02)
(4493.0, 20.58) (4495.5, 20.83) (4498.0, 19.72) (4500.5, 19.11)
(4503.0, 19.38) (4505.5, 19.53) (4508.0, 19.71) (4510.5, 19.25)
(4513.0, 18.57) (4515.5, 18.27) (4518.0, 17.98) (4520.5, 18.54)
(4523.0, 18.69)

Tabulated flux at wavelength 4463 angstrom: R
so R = 21.65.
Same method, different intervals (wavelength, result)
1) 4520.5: 18.54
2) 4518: 17.98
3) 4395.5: 25.26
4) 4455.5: 22.26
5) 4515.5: 18.27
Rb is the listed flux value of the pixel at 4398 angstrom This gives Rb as 25.35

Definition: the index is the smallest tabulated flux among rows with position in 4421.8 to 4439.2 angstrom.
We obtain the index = 23.05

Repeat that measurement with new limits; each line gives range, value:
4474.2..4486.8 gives 20.14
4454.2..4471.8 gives 21.49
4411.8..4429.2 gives 23.71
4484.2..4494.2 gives 20.02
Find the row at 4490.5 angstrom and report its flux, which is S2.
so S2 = 20.02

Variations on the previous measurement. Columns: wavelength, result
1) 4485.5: 20.14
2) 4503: 19.38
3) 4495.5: 20.83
